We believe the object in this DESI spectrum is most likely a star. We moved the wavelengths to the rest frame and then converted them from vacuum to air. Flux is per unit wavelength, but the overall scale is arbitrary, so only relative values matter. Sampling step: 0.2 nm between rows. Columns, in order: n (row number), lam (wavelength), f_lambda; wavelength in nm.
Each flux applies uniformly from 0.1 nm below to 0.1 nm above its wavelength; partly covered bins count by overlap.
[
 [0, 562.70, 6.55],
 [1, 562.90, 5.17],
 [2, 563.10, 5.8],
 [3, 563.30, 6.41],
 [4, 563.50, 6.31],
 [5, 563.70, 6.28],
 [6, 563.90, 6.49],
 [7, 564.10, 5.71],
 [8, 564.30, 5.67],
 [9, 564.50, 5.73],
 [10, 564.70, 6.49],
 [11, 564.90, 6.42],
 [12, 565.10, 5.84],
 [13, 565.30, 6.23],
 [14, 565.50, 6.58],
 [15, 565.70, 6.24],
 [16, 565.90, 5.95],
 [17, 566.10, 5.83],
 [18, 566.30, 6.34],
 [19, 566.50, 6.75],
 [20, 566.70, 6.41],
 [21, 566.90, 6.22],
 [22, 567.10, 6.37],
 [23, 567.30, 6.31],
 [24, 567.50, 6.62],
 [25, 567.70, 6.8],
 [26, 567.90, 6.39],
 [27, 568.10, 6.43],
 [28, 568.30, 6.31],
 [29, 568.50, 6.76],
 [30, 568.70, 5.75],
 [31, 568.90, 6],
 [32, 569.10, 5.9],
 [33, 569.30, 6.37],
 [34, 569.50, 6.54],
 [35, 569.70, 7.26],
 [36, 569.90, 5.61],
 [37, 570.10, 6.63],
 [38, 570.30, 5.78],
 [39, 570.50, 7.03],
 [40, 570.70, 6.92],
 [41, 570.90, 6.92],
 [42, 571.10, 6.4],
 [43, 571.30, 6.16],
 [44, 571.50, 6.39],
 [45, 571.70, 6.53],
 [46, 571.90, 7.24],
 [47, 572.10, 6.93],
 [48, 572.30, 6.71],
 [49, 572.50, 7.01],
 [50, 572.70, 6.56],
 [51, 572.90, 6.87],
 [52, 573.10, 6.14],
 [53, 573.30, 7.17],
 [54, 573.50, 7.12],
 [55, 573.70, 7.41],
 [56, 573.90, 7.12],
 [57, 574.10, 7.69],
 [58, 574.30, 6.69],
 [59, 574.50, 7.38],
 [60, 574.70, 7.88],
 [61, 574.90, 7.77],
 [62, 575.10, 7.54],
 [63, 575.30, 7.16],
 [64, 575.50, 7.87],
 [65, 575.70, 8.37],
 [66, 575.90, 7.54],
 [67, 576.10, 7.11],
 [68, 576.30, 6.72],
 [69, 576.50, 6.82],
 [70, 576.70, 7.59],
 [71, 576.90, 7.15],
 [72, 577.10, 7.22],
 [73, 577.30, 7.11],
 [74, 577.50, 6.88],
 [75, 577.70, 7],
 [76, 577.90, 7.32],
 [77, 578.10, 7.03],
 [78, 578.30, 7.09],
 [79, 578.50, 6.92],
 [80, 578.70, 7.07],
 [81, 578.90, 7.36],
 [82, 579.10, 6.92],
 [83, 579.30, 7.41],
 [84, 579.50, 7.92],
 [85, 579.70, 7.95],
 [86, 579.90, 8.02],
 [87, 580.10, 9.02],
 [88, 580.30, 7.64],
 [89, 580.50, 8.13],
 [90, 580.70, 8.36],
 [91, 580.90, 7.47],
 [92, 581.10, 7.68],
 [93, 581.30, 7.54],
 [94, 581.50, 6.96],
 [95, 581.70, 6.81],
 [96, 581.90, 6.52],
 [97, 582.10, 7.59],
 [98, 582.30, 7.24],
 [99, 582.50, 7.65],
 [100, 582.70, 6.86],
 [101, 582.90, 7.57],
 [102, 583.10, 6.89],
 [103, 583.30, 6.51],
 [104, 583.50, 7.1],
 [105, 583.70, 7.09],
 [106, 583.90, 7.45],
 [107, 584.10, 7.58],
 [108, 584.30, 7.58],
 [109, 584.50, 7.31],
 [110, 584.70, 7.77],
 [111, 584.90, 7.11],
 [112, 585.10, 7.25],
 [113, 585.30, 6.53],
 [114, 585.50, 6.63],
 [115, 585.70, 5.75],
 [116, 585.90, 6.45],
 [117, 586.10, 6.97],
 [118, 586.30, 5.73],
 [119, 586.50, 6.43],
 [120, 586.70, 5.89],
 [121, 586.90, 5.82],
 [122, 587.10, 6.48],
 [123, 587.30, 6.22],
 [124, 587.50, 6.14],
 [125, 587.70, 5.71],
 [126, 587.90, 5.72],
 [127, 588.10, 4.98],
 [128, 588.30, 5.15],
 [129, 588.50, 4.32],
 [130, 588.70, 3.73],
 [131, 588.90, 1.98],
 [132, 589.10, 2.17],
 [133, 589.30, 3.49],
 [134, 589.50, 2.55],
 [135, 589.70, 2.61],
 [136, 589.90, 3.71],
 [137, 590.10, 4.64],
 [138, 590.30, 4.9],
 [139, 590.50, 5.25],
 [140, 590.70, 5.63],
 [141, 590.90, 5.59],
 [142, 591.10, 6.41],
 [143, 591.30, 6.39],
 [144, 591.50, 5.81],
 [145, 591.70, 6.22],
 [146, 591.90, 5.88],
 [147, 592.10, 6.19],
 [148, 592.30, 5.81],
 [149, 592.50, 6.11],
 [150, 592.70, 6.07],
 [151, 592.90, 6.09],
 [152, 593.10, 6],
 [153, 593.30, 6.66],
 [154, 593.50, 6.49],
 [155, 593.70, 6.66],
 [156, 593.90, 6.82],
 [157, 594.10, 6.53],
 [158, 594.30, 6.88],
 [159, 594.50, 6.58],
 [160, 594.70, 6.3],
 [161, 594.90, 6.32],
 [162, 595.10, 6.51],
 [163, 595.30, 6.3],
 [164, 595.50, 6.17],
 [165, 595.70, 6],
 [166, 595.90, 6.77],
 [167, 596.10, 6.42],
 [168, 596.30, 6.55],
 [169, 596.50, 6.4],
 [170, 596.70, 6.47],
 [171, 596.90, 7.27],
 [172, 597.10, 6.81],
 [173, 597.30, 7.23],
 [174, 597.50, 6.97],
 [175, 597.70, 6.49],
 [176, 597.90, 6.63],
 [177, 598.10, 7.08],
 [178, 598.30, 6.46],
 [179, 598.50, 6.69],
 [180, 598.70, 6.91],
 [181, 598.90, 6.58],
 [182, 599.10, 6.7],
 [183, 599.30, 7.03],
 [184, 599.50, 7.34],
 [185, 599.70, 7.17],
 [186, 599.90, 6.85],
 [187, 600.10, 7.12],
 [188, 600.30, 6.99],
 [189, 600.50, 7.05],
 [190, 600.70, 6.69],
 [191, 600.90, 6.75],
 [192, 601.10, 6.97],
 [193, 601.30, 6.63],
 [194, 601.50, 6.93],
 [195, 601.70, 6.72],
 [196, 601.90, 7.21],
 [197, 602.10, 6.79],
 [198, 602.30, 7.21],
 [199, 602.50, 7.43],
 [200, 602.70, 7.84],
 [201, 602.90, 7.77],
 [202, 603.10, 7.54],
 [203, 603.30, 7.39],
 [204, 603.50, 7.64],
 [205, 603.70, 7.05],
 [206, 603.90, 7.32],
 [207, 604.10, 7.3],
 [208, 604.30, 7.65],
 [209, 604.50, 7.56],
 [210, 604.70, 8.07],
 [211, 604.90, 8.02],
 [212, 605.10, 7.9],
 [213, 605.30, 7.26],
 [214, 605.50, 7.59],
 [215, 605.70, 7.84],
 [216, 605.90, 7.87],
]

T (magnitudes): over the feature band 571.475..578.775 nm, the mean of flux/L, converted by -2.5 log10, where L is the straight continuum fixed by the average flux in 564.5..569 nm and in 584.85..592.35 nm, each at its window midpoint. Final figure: -0.20 mag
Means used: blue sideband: 6.31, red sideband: 5.36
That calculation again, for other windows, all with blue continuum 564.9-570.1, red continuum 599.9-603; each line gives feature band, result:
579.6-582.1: -0.161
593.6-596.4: 0.071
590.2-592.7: 0.169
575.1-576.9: -0.138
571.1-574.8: -0.079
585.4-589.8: 0.318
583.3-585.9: -0.056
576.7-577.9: -0.095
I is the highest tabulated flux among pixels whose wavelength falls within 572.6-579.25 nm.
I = 8.37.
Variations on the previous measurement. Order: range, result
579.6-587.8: 9.02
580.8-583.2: 7.68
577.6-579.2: 7.36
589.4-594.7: 6.88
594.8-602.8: 7.84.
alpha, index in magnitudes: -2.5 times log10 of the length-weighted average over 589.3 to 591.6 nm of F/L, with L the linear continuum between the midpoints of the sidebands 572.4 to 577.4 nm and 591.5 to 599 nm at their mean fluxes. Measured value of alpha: 0.35 mag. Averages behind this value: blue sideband 7.24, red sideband 6.49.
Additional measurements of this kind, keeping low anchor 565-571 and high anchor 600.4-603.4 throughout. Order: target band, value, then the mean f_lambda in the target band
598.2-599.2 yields 0.06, 6.67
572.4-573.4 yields -0.04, 6.75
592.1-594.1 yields 0.10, 6.31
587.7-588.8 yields 0.37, 4.86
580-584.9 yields -0.11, 7.42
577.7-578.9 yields -0.08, 7.1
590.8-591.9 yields 0.14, 6.07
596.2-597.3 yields 0.04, 6.75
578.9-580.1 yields -0.17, 7.73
